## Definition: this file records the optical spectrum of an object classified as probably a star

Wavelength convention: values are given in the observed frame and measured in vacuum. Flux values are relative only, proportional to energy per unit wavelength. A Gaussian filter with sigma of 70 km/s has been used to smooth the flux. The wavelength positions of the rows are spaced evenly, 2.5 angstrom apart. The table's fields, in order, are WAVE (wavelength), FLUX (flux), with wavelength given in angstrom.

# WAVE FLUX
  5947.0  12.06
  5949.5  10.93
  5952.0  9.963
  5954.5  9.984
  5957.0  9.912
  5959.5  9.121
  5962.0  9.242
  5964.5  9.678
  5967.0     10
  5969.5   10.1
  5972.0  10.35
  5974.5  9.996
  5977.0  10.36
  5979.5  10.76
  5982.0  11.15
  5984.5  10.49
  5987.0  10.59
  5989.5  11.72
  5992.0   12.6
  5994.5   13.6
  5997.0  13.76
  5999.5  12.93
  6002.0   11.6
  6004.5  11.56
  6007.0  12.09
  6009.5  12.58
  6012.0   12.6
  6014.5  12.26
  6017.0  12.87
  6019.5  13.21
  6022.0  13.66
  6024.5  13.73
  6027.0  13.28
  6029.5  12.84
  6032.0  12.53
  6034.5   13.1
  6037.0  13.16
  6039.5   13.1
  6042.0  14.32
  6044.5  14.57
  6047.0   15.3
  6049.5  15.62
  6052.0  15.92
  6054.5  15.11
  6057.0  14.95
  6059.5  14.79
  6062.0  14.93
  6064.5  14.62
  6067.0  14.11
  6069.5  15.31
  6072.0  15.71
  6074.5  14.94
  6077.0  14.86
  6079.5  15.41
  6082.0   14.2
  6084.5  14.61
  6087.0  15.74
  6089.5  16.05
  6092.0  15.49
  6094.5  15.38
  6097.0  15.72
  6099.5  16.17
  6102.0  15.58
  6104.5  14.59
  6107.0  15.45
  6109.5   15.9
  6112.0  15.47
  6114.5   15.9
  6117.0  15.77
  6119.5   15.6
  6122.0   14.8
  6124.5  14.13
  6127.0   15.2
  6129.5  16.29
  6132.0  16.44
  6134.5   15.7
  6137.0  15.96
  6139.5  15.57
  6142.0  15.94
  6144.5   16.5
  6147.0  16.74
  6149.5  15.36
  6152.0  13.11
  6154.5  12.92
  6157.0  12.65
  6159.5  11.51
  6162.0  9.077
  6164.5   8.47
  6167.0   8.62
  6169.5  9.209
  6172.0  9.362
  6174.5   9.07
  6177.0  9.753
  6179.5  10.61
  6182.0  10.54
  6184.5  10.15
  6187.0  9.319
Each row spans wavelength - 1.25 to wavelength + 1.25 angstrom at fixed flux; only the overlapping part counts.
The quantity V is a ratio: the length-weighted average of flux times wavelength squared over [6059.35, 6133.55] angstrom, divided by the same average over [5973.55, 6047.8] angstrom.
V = 1.26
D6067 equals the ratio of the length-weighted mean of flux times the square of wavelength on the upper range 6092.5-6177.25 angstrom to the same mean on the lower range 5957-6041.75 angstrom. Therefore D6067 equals 1.23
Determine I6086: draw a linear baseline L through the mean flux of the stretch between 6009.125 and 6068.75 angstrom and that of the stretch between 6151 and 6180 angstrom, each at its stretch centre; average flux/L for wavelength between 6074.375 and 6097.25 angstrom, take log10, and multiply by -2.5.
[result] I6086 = -0.21 mag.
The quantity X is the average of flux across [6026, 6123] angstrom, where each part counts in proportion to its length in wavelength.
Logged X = 14.9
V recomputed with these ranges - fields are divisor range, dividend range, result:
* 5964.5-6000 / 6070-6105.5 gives 1.41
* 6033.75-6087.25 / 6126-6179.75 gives 0.90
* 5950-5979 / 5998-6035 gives 1.30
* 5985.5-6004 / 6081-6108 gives 1.29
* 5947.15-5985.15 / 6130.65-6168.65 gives 1.42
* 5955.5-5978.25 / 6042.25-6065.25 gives 1.57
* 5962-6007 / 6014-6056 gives 1.25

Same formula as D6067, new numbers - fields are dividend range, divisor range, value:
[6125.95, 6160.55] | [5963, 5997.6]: 1.44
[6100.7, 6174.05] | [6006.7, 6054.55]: 1.07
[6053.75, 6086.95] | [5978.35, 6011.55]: 1.28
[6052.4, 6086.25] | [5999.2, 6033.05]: 1.20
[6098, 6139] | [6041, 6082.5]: 1.06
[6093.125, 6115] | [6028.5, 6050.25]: 1.15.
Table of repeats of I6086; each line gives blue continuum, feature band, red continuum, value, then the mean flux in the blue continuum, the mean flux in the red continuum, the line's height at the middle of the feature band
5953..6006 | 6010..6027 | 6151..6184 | -0.205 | 10.9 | 10.4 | 10.8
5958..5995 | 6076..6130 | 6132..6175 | -0.250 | 10.6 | 12.9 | 12.2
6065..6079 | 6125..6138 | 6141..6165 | -0.149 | 15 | 13.3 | 13.8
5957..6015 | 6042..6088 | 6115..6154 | -0.117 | 11.2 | 15.5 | 13.5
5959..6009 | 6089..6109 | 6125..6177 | -0.237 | 11.1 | 13.1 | 12.5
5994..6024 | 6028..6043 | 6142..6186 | -0.054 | 12.7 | 11.5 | 12.5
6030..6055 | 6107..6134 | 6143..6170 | -0.202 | 14.2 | 12.3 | 12.9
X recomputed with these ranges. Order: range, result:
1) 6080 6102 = 15.4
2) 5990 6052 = 13.2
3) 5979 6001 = 12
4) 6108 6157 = 15.4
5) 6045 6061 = 15.2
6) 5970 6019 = 11.8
